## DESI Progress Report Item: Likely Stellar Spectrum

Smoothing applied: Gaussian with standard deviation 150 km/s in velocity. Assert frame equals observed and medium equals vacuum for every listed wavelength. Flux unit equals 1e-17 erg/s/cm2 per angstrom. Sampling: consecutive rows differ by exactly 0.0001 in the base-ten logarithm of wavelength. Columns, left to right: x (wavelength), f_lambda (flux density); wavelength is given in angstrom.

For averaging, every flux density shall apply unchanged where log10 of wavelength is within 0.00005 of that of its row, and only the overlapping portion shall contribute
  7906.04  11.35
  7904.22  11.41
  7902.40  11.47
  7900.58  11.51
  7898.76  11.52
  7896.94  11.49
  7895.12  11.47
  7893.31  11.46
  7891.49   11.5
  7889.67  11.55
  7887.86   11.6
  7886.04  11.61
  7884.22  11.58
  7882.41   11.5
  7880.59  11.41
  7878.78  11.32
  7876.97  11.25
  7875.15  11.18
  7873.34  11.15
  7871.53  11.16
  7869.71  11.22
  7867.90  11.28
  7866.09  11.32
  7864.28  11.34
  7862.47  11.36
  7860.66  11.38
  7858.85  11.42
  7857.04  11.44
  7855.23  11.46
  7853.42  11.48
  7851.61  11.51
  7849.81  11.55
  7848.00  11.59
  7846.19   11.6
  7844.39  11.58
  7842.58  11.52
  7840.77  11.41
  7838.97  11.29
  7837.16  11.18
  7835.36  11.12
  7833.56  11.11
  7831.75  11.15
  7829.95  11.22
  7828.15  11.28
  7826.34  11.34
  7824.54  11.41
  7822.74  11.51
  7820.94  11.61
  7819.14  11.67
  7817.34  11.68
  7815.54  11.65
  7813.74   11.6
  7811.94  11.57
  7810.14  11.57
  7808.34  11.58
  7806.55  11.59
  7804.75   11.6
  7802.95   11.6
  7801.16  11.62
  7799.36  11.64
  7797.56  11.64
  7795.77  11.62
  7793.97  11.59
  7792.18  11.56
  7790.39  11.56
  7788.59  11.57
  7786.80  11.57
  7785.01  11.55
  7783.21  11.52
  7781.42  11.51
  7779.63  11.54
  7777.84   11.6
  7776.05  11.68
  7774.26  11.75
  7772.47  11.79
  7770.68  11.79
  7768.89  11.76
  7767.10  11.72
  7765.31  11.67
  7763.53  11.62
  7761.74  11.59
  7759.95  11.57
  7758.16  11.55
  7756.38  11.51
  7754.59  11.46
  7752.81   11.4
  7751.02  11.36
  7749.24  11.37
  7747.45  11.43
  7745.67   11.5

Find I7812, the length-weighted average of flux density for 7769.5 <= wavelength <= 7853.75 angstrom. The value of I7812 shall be 11.5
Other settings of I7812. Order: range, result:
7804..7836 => 11.5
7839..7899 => 11.4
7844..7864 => 11.5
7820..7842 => 11.3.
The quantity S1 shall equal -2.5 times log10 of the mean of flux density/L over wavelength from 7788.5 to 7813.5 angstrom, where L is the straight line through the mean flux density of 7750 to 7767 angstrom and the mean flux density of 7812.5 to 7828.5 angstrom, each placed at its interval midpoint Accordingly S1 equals -0.01 mag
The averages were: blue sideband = 11.5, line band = 11.6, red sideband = 11.5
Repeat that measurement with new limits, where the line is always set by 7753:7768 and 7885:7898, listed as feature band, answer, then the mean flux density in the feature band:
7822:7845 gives 0.02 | 11.3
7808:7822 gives -0.01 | 11.6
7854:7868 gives 0.01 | 11.4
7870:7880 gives 0.03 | 11.2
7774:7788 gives 0.00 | 11.6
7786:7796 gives 0.00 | 11.6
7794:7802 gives 0.00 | 11.6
